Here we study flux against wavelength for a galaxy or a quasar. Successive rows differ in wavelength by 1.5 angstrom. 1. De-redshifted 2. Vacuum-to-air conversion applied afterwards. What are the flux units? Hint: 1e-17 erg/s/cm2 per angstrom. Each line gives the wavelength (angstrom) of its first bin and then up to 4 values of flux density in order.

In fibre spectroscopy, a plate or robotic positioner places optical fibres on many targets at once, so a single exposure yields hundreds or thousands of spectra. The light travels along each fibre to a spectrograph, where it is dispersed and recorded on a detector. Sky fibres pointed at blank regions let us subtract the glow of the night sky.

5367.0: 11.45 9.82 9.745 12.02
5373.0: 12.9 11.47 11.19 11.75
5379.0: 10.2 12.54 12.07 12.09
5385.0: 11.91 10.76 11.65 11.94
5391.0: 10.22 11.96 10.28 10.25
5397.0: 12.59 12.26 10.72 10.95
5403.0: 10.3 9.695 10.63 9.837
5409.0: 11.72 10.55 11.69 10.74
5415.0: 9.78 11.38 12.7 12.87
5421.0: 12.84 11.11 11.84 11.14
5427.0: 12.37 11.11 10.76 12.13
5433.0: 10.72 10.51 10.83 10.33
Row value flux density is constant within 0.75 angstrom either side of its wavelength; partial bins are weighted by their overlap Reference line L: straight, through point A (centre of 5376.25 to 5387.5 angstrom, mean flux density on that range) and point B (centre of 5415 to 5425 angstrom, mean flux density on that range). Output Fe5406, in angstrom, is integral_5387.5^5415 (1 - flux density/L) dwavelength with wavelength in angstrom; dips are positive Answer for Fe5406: 1.9 angstrom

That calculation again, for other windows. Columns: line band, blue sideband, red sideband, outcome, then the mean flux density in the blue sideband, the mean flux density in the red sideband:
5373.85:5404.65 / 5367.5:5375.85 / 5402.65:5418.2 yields -0.8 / 11.2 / 10.8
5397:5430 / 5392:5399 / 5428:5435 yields -0.1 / 11.4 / 11.1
